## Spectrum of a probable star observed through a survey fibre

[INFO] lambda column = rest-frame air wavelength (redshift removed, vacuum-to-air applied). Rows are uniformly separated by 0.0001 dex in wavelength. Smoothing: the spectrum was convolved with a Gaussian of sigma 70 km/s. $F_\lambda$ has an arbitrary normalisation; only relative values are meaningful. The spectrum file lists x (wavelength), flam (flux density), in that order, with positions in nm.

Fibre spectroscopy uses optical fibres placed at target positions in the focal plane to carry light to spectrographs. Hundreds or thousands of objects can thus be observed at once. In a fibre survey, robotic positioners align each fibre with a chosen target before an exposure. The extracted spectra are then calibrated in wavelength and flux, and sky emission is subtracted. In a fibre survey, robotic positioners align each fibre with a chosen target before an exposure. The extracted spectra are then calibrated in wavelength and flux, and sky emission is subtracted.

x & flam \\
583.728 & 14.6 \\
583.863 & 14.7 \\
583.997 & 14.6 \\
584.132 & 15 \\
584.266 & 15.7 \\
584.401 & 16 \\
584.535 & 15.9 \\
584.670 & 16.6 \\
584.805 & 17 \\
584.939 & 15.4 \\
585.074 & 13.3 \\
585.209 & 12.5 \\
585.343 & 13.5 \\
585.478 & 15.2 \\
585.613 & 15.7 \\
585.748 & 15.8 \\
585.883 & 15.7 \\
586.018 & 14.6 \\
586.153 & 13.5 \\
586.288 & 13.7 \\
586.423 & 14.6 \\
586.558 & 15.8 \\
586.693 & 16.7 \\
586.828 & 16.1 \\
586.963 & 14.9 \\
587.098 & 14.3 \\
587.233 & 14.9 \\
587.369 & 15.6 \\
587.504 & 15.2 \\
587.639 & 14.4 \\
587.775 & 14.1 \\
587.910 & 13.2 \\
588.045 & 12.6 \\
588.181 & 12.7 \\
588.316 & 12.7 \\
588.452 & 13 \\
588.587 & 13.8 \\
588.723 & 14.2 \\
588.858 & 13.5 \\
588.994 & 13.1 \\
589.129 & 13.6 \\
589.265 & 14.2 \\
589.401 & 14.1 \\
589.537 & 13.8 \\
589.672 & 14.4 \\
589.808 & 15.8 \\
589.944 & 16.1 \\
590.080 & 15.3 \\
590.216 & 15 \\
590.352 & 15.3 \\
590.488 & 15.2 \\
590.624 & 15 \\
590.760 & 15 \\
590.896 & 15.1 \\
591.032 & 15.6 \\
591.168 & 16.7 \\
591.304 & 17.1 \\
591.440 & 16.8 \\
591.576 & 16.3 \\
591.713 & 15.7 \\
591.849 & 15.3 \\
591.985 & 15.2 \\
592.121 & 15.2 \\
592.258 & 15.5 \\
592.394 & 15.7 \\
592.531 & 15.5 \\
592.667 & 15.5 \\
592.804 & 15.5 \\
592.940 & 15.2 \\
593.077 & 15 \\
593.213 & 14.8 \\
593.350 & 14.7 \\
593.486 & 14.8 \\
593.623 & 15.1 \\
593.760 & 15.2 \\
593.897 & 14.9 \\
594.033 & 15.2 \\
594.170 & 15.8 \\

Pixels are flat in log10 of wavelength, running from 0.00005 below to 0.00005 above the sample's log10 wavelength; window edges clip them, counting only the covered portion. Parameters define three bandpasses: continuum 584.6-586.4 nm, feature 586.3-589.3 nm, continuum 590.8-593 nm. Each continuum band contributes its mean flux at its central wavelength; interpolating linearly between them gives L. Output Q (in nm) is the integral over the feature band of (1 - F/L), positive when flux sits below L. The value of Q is 0.18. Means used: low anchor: 14.8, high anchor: 15.7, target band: 14.2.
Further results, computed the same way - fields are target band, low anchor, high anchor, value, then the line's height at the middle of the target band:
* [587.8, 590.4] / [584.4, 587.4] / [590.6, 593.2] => 0.23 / 15.4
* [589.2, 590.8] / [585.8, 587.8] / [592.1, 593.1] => 0.03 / 15.2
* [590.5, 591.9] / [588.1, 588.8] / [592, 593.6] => -0.13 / 14.5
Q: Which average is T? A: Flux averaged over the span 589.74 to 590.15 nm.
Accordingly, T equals 15.7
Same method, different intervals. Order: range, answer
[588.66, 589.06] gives 13.6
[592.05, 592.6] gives 15.5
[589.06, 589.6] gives 13.9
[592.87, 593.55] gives 14.9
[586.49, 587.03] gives 15.9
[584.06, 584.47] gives 15.6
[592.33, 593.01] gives 15.5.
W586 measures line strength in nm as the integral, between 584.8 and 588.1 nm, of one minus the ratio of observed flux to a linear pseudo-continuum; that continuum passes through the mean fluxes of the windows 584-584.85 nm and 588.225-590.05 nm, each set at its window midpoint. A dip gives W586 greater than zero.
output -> 0.09 nm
